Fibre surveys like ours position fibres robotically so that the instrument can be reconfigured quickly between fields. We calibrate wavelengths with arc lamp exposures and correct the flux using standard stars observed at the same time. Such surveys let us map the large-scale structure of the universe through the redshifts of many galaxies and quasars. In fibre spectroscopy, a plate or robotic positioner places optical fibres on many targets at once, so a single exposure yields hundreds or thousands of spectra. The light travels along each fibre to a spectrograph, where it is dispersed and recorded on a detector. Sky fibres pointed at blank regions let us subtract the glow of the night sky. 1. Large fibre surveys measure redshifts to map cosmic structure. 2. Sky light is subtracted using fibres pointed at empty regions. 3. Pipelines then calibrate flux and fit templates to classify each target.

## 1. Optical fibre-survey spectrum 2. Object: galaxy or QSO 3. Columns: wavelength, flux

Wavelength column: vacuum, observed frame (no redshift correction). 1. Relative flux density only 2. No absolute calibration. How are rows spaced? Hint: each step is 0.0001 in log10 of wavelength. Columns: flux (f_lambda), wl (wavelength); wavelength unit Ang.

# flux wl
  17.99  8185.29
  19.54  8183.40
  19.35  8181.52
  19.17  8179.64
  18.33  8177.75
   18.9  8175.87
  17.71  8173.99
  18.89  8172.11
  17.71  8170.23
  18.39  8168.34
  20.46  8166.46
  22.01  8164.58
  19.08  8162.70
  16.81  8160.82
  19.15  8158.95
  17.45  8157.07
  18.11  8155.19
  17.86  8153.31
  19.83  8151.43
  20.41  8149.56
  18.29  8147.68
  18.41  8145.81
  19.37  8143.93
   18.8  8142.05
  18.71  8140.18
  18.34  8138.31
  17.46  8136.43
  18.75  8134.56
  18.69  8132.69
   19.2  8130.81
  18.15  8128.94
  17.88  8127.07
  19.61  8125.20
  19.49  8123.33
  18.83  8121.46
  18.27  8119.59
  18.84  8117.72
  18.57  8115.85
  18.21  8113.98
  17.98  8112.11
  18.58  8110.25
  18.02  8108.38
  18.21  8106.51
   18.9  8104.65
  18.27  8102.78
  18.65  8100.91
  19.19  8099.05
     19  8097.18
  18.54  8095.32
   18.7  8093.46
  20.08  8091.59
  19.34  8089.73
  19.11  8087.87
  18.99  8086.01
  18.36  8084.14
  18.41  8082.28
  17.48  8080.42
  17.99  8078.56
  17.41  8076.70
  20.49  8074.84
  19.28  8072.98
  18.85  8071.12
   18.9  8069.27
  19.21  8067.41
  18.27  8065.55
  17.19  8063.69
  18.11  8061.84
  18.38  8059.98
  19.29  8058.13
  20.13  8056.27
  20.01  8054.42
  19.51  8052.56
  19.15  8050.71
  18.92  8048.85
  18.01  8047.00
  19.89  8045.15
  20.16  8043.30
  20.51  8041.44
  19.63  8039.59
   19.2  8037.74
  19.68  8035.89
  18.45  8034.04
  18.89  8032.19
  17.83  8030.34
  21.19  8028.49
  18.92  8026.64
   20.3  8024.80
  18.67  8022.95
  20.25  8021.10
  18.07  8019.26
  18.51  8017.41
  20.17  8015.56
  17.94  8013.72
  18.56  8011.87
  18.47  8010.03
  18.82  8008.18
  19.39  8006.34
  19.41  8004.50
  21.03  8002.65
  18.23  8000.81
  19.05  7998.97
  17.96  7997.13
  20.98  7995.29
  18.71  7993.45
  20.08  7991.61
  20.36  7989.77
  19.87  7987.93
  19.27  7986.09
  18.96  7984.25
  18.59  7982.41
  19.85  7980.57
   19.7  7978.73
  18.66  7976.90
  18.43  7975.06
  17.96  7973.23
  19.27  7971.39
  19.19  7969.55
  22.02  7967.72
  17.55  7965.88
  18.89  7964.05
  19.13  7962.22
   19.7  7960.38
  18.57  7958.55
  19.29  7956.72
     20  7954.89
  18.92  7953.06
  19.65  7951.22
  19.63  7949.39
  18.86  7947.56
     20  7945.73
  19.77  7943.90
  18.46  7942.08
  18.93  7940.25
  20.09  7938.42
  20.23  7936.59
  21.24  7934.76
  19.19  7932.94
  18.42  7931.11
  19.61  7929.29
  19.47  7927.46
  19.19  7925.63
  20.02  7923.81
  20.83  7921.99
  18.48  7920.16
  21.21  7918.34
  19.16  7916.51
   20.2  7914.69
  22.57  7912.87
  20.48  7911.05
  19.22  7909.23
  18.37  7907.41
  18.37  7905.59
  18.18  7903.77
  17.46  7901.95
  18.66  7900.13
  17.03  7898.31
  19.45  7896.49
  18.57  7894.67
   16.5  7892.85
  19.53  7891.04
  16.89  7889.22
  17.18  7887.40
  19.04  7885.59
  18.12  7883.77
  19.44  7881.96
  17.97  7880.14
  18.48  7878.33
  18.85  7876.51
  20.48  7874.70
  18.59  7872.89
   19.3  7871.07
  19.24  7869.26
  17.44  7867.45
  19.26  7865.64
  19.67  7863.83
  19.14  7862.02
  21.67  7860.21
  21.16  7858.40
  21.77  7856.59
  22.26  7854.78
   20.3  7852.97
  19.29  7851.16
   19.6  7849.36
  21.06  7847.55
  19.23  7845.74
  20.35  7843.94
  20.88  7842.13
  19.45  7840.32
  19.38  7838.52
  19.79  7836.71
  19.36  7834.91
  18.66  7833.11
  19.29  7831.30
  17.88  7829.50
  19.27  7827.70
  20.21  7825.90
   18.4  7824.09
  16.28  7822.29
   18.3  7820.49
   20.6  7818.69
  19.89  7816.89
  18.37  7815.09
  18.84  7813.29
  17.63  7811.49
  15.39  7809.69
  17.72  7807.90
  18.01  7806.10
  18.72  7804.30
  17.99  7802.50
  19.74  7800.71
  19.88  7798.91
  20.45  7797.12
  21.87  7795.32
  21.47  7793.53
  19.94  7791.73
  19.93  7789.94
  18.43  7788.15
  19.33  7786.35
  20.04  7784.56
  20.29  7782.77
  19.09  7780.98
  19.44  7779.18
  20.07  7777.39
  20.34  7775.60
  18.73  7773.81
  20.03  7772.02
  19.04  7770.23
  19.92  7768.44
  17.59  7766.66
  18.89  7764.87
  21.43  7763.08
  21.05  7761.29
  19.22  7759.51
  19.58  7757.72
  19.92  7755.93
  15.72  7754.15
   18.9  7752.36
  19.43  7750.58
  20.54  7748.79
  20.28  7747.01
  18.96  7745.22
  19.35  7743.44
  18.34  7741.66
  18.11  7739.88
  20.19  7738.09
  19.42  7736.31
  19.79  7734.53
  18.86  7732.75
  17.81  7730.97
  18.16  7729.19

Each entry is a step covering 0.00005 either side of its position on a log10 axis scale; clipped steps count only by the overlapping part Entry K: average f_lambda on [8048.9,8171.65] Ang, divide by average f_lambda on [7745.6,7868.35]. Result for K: 1.0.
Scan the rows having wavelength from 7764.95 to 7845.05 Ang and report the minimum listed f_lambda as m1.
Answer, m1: 15.39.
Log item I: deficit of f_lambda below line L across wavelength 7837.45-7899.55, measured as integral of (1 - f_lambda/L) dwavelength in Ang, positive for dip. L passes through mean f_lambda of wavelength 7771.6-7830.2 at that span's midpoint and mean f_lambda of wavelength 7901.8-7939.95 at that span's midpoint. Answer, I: 0.4 Ang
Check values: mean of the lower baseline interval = 19.2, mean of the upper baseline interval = 19.7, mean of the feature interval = 19.3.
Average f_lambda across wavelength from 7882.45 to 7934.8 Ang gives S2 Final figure 19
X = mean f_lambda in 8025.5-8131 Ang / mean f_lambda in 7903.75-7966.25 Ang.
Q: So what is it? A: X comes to 0.97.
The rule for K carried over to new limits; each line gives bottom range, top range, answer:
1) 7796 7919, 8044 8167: 0.98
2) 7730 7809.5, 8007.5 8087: 0.98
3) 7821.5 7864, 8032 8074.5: 0.97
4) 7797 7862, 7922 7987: 1.00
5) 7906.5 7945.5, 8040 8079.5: 0.96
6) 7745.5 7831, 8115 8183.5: 0.98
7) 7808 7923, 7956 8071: 1.00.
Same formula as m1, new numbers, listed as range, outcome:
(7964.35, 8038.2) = 17.55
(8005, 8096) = 17.19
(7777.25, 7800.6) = 18.43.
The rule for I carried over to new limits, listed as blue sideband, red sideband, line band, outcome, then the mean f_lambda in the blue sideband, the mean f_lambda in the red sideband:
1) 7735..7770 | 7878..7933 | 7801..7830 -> 1.2 Ang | 19.3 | 18.9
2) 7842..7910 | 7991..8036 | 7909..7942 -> -1.3 Ang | 19.1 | 19.2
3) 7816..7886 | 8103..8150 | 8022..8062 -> -1.0 Ang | 19.5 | 18.6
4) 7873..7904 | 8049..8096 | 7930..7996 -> -3.0 Ang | 18.4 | 18.8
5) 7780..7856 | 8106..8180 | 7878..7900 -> 1.2 Ang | 19.4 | 18.7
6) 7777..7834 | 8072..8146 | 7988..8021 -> -0.7 Ang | 19.1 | 18.7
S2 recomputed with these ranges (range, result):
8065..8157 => 18.7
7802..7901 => 19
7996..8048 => 19.2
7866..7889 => 18.6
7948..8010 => 19.3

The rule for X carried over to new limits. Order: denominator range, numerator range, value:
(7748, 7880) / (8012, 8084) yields 0.98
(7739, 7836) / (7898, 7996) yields 1.01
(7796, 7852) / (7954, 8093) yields 1.00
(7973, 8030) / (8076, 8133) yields 0.97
